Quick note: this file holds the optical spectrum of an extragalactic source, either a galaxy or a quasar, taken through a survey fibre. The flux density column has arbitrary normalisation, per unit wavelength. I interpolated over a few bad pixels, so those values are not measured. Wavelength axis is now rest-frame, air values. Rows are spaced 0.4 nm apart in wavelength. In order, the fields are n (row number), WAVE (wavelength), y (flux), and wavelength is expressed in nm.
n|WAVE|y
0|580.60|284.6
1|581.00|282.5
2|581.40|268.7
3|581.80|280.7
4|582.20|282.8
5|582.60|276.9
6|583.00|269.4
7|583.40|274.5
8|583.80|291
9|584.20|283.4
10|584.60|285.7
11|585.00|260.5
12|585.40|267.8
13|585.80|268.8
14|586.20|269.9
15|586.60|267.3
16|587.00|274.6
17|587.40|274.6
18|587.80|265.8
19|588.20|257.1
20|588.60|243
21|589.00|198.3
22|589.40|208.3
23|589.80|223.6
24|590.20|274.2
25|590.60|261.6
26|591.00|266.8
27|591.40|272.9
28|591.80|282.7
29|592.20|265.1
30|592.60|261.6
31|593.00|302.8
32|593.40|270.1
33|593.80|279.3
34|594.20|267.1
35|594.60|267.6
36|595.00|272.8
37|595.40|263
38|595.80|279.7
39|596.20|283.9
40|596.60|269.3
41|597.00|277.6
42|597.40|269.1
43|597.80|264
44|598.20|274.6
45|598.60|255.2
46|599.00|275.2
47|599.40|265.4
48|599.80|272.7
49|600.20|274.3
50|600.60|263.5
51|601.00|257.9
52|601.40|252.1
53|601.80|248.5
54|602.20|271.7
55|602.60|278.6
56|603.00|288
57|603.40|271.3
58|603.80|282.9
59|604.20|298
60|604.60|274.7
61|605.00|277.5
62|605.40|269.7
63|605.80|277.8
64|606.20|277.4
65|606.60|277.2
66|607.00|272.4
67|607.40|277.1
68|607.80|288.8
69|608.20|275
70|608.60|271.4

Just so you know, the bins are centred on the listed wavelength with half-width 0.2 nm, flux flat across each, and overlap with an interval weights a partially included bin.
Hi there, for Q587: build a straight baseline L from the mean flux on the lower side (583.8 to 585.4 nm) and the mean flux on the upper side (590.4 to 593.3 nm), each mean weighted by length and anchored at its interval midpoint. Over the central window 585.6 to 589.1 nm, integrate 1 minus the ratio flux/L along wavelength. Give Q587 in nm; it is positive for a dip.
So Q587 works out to 0.21 nm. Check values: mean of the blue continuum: 277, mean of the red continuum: 273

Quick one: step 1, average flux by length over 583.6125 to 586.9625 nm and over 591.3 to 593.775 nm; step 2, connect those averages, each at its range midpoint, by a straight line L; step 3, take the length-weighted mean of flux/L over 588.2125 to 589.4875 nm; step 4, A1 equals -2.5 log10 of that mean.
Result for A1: 0.23 mag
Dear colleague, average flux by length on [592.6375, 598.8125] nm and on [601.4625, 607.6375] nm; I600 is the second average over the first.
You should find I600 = 1.01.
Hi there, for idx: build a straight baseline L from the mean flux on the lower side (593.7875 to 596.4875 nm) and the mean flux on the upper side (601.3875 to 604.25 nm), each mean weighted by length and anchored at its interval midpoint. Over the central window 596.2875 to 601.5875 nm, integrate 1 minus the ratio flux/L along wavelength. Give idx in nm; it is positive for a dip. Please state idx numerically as 0.12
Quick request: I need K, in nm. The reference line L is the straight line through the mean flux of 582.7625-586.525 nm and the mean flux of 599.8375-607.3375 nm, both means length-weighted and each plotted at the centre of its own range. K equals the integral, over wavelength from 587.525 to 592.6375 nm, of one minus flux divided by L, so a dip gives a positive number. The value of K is 0.40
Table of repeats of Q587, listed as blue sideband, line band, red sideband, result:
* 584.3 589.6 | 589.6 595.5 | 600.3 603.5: -0.18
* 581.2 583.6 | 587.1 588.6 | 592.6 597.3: 0.06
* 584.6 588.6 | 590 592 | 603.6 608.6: -0.01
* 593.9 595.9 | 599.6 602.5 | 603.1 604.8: 0.15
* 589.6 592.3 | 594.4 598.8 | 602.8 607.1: -0.01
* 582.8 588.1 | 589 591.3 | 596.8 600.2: 0.24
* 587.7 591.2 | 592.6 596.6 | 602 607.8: -0.31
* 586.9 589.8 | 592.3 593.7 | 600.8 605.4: -0.14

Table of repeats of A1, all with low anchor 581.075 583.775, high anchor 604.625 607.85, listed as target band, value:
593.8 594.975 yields 0.03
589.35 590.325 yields 0.17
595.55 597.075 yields 0.00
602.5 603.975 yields -0.01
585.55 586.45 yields 0.03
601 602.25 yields 0.08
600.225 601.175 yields 0.05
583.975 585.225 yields 0.00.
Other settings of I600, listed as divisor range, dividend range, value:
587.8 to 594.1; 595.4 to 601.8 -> 1.04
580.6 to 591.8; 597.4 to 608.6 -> 1.03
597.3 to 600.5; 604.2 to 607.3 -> 1.03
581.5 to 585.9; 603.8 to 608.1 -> 1.01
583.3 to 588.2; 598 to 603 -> 0.98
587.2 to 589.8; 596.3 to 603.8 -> 1.12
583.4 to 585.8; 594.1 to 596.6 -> 0.98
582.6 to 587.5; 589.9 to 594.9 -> 0.99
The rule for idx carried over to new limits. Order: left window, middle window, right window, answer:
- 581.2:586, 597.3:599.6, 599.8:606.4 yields 0.05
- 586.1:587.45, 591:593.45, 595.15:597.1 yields -0.02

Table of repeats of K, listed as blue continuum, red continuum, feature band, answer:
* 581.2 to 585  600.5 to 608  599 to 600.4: 0.02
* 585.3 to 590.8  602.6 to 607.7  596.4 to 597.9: -0.02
